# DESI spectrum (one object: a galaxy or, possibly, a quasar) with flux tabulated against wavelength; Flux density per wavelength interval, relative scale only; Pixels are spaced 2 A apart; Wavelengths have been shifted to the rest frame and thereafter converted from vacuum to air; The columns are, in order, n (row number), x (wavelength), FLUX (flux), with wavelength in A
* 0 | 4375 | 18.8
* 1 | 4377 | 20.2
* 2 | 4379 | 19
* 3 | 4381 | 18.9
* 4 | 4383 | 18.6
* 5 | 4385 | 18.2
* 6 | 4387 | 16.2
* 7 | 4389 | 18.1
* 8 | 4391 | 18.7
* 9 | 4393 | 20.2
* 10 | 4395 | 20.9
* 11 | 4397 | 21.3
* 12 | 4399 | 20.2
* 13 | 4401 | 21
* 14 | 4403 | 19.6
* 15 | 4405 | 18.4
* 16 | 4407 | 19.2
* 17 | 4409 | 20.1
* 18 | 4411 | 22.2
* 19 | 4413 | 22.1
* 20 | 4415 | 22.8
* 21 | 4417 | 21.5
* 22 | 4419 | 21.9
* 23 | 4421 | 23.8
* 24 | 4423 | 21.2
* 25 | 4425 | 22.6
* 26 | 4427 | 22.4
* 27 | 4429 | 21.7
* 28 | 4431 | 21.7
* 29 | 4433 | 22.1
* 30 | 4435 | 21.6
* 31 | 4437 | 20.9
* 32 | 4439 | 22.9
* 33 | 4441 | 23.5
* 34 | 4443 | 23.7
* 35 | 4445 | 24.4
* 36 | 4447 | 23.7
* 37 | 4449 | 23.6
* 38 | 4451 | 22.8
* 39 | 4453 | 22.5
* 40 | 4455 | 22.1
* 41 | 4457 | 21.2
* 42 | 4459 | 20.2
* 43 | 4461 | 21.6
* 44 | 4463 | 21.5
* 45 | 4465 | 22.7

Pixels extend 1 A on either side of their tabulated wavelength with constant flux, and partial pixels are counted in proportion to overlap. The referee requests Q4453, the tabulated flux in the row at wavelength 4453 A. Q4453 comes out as 22.5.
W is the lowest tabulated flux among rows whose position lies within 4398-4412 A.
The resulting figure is 18.4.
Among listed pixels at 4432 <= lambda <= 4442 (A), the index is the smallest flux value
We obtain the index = 20.9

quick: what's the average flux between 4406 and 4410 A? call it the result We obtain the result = 19.6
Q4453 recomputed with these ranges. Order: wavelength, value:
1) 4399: 20.2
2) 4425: 22.6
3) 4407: 19.2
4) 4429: 21.7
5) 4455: 22.1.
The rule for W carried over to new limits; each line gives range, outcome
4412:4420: 21.5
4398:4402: 20.2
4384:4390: 16.2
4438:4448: 22.9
